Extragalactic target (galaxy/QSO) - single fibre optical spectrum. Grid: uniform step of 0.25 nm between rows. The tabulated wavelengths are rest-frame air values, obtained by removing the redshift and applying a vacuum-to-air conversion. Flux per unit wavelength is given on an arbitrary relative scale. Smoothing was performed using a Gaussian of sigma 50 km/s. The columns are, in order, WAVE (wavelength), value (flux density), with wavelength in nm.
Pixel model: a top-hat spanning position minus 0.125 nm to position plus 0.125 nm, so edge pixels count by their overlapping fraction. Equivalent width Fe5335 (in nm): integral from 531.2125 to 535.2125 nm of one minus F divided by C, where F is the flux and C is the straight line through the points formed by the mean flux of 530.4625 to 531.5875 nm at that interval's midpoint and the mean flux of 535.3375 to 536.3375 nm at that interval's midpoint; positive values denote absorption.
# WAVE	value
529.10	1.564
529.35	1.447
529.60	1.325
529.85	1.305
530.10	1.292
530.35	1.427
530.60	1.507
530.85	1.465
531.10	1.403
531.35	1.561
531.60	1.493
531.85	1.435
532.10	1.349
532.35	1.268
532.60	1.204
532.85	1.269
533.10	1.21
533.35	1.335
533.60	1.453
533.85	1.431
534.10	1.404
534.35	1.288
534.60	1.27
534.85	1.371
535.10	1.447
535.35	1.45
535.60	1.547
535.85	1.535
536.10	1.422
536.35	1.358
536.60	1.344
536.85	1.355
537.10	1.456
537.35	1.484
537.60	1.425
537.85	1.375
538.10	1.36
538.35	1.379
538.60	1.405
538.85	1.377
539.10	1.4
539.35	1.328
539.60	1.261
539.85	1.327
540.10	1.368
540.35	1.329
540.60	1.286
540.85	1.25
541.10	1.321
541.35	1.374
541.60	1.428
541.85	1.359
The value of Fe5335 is 0.32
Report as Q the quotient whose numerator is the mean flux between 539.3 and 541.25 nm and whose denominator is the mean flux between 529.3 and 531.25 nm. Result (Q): 0.9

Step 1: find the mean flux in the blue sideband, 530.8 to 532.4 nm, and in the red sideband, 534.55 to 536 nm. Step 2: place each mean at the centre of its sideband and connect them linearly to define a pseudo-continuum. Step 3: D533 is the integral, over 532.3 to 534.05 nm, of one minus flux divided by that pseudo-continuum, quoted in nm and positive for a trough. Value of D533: 0.15 nm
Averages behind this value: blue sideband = 1.43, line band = 1.32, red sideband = 1.45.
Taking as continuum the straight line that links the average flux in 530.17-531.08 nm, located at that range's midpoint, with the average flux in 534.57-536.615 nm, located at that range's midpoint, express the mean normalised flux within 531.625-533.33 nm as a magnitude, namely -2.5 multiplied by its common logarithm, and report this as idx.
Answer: 0.11 mag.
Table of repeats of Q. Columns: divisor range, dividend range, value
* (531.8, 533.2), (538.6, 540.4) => 1.05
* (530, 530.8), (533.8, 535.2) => 0.96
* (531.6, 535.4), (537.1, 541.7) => 1.01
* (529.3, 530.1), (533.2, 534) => 1.04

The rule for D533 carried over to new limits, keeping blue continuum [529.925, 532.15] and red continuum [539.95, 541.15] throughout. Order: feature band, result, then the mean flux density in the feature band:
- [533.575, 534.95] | 0.03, 1.36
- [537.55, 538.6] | -0.03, 1.38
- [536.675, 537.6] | -0.05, 1.43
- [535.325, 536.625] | -0.07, 1.45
